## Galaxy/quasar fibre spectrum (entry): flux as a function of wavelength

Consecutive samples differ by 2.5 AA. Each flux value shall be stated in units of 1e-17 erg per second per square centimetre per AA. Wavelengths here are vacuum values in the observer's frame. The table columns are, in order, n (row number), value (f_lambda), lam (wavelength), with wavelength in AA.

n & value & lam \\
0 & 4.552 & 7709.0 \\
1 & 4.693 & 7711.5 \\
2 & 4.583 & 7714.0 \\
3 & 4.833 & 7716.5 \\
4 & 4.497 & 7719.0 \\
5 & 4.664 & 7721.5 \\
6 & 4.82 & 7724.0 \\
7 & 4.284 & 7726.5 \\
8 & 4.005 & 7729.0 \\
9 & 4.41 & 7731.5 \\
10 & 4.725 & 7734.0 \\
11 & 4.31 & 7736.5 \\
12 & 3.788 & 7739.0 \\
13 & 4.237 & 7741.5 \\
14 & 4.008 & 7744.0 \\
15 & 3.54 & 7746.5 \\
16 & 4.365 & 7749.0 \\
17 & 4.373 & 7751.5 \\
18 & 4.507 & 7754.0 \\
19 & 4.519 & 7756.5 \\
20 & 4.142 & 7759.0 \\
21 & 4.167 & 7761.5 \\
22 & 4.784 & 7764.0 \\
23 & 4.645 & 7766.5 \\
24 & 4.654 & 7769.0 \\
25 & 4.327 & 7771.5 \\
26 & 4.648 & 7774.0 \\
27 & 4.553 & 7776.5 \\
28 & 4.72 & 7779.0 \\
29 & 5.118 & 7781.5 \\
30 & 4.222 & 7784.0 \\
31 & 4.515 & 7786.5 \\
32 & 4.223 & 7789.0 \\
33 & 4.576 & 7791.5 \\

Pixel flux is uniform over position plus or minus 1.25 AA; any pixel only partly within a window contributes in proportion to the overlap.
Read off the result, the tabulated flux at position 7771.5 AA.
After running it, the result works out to 4.327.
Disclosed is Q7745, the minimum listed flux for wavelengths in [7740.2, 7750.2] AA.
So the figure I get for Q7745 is 3.54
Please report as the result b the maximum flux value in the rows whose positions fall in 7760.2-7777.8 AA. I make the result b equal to 4.784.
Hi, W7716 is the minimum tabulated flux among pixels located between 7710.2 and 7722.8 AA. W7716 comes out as 4.497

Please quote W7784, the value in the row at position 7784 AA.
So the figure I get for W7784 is 4.222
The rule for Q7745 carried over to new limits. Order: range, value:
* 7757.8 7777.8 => 4.142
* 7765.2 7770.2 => 4.645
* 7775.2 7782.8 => 4.553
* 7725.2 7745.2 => 3.788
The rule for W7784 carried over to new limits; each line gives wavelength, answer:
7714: 4.583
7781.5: 5.118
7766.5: 4.645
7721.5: 4.664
